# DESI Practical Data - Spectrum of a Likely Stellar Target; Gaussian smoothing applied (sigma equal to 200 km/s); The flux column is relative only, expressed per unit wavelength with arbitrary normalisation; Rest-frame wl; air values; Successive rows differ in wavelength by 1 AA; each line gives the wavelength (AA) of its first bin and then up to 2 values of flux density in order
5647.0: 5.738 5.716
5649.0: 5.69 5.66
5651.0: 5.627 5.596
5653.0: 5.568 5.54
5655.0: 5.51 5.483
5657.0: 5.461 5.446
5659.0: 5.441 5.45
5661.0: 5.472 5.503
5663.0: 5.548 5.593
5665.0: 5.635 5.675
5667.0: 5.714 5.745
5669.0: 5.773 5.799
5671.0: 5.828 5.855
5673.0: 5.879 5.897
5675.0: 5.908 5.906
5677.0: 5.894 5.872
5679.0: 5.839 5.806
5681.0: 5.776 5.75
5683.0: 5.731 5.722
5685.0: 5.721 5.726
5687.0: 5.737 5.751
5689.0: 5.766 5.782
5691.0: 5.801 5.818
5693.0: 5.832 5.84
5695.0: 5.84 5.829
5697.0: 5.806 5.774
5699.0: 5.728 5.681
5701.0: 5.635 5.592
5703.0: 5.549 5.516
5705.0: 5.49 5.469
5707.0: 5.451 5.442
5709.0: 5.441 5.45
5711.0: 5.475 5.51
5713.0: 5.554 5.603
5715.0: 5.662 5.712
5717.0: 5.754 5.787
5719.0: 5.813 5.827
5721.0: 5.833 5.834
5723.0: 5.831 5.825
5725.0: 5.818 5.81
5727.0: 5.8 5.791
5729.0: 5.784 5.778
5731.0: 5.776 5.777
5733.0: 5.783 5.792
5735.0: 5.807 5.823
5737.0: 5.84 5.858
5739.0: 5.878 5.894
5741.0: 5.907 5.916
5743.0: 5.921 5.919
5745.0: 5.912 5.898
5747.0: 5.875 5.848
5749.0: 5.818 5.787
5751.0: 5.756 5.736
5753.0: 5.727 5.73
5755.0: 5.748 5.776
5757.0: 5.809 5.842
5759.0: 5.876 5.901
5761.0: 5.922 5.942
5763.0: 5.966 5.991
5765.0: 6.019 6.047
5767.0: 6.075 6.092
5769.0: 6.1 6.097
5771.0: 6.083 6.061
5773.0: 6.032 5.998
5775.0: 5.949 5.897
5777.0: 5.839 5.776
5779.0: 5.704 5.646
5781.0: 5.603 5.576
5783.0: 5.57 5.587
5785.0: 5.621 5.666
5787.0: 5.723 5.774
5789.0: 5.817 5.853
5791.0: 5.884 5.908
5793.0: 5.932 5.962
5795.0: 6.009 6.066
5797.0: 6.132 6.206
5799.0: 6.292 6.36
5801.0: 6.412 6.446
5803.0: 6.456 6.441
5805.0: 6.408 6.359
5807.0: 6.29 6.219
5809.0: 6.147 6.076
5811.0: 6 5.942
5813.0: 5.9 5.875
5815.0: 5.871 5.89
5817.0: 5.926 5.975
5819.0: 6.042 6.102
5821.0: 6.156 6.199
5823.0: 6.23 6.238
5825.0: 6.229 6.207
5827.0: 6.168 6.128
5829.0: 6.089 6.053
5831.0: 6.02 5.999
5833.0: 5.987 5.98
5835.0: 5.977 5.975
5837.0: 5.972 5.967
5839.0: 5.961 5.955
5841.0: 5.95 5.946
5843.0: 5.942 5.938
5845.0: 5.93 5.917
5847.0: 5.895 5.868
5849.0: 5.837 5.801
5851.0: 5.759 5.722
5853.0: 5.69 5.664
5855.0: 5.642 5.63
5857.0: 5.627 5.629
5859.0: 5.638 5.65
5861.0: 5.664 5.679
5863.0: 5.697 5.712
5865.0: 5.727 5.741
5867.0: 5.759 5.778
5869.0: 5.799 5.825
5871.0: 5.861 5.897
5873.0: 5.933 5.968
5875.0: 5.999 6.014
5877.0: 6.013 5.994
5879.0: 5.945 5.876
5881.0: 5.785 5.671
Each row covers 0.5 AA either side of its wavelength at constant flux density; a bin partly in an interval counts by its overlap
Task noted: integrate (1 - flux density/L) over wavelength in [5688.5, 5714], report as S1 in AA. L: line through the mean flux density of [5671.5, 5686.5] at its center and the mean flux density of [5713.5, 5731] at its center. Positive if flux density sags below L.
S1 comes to 0.7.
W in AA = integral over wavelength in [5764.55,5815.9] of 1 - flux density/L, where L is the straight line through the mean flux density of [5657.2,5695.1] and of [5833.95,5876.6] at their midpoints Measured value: -1.8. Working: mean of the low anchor 5.74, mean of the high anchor 5.82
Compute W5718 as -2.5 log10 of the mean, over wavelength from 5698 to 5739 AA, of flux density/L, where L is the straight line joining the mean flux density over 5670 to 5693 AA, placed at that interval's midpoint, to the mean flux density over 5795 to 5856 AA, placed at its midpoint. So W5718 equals 0.03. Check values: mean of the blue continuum 5.81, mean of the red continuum 6.04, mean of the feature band 5.7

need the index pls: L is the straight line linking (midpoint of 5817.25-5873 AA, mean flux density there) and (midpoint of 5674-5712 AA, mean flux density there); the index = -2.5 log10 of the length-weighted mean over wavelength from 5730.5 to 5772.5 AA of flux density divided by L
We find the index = -0.020 mag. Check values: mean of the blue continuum 5.71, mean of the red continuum 5.9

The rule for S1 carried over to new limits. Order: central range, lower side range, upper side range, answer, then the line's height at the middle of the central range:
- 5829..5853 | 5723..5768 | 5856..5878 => -0.5 AA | 5.81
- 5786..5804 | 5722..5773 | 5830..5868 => -0.7 AA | 5.85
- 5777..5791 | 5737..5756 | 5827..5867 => 0.3 AA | 5.84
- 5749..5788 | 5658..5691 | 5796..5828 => 1.2 AA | 6.03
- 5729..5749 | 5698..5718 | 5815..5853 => -0.6 AA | 5.68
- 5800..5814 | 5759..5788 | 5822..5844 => -0.6 AA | 5.97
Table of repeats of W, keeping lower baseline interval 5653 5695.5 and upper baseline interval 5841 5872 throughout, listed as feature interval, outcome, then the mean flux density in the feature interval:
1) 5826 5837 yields -0.53 AA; 6.04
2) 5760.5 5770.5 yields -0.49 AA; 6.03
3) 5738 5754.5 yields -0.31 AA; 5.85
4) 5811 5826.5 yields -0.78 AA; 6.05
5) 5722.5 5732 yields -0.12 AA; 5.8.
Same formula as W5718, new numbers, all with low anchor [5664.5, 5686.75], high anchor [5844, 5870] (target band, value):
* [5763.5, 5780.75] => -0.04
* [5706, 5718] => 0.04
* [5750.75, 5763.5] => -0.01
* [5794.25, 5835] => -0.07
